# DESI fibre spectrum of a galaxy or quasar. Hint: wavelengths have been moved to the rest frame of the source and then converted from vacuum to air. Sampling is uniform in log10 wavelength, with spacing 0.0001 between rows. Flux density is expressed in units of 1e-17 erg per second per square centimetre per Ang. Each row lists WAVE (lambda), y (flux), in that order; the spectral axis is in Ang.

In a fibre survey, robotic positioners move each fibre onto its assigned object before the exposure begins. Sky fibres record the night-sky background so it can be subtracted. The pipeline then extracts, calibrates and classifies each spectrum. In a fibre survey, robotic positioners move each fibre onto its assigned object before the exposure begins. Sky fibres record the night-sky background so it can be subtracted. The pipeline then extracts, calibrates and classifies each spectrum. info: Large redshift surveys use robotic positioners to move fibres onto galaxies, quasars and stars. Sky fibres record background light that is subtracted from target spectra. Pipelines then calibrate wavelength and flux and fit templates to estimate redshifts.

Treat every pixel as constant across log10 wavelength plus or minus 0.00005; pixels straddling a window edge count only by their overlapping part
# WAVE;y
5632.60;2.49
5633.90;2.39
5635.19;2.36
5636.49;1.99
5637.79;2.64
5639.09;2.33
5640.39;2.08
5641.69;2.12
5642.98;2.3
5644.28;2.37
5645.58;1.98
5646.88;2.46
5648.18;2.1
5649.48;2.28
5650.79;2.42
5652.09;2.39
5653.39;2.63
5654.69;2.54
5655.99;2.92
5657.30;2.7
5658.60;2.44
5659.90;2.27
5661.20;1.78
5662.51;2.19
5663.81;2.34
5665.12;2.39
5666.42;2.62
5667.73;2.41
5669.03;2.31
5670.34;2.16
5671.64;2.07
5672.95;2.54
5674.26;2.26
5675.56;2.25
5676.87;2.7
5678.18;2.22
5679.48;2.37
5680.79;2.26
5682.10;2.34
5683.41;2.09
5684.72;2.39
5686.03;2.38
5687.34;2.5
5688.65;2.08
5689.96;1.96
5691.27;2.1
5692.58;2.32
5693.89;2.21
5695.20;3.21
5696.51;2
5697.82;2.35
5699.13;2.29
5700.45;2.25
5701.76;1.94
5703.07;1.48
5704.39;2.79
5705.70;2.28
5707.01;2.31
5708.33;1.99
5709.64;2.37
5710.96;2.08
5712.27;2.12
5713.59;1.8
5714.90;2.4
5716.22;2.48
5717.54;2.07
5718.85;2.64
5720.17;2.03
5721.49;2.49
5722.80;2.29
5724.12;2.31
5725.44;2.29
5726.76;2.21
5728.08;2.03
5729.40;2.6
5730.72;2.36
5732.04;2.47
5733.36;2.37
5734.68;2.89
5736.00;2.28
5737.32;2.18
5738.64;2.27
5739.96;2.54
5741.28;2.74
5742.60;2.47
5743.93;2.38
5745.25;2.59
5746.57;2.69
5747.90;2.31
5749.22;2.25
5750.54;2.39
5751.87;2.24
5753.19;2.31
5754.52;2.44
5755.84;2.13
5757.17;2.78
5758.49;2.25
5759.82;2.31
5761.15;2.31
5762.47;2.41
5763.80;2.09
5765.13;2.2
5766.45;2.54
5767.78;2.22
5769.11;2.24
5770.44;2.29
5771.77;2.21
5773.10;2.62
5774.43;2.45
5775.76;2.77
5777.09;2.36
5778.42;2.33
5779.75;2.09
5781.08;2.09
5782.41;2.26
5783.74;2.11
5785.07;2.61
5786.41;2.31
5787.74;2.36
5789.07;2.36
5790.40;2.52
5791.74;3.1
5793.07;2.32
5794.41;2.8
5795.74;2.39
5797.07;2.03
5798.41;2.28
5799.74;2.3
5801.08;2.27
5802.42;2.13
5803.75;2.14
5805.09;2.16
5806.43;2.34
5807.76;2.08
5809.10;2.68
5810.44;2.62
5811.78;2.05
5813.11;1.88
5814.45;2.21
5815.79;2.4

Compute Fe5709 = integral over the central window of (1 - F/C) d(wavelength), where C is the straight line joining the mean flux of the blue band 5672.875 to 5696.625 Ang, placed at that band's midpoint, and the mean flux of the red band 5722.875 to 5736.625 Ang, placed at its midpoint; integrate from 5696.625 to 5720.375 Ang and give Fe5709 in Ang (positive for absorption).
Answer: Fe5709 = 1.5 Ang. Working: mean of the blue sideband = 2.33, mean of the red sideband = 2.38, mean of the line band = 2.2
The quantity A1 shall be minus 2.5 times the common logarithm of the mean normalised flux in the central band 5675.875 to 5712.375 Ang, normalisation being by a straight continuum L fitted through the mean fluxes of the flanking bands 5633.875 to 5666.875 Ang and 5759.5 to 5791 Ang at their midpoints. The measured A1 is 0.04 mag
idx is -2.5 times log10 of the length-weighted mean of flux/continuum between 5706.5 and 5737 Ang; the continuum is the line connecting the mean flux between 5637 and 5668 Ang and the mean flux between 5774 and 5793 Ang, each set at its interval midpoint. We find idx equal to 0.04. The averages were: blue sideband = 2.36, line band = 2.3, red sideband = 2.41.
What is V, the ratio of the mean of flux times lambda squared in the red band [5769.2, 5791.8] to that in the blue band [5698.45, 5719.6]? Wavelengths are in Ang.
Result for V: 1.11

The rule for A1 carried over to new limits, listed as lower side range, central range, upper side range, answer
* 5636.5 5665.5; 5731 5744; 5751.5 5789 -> -0.056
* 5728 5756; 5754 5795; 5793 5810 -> -0.012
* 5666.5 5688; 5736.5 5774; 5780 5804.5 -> -0.012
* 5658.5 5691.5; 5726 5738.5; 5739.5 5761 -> 0.008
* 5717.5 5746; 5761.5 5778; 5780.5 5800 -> 0.013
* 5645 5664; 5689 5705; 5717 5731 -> 0.043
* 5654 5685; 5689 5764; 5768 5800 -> 0.023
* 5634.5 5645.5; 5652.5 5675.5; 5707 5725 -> -0.061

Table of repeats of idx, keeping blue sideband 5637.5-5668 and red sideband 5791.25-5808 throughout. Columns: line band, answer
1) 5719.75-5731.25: 0.024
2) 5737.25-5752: -0.043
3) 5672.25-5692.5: 0.027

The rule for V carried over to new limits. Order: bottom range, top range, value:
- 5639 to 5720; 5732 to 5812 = 1.07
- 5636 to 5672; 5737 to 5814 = 1.05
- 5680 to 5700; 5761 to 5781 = 1.05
